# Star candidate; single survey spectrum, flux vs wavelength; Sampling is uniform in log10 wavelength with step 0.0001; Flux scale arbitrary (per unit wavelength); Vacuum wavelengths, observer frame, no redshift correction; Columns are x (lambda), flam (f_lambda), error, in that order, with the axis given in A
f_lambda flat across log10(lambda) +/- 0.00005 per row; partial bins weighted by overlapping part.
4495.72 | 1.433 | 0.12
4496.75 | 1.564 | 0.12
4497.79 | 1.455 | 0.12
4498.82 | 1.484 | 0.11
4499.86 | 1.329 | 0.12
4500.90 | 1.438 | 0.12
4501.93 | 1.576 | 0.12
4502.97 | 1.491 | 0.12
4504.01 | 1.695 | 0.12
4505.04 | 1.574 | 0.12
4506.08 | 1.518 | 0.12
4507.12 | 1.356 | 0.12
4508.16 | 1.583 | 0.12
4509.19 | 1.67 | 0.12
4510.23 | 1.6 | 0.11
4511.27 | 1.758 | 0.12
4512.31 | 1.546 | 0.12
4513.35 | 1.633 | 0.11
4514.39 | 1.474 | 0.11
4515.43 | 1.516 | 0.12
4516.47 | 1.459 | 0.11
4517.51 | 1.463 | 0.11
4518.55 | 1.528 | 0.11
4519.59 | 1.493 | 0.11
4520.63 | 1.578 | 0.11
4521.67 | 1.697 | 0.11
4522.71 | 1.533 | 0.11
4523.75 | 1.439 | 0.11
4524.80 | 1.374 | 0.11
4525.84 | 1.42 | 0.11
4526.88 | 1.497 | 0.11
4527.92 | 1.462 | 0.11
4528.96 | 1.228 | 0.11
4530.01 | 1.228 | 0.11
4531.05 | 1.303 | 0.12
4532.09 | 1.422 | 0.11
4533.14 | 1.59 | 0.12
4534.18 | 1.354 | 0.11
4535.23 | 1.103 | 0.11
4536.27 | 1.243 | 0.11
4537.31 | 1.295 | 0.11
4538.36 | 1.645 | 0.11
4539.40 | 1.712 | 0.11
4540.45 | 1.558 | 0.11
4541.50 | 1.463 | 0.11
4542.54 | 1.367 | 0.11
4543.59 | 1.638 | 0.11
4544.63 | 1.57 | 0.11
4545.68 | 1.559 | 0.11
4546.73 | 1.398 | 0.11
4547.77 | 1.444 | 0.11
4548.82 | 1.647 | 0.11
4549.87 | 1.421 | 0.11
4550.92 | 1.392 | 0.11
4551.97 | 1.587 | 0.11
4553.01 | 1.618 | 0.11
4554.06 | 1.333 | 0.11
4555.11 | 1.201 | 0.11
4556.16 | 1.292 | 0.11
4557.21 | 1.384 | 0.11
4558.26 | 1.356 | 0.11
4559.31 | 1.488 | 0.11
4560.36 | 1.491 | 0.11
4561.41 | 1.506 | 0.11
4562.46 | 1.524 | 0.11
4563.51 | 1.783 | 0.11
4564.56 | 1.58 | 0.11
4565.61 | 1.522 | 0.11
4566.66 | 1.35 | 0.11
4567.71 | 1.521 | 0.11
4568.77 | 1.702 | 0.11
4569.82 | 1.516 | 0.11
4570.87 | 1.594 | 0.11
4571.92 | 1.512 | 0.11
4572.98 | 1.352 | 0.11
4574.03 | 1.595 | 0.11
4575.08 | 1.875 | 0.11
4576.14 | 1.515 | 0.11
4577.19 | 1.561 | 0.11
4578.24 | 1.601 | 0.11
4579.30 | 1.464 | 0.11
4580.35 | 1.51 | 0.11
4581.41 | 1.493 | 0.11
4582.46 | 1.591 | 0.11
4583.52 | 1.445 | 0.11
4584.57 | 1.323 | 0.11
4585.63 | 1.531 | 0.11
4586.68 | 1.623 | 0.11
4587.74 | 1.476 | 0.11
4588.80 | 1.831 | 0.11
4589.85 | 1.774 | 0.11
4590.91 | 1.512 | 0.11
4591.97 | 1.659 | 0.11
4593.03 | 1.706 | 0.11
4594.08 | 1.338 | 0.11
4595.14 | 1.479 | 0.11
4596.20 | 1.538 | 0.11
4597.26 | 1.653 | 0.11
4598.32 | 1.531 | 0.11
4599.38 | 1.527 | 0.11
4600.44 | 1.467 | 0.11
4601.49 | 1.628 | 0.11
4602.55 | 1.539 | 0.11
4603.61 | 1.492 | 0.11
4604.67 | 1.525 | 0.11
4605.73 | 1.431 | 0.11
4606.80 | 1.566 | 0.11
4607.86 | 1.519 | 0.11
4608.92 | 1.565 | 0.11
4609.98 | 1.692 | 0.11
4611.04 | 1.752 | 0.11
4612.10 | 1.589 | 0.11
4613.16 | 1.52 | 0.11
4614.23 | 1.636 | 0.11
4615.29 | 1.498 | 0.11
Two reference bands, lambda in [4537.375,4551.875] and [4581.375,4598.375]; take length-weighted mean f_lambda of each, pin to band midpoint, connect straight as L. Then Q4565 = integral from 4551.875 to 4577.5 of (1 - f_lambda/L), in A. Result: 0.5 A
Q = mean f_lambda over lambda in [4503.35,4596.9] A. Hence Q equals 1.51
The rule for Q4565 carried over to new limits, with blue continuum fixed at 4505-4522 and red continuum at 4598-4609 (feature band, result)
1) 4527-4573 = 2.4 A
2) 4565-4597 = -0.4 A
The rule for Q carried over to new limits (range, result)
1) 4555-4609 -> 1.53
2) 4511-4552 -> 1.47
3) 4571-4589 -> 1.54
